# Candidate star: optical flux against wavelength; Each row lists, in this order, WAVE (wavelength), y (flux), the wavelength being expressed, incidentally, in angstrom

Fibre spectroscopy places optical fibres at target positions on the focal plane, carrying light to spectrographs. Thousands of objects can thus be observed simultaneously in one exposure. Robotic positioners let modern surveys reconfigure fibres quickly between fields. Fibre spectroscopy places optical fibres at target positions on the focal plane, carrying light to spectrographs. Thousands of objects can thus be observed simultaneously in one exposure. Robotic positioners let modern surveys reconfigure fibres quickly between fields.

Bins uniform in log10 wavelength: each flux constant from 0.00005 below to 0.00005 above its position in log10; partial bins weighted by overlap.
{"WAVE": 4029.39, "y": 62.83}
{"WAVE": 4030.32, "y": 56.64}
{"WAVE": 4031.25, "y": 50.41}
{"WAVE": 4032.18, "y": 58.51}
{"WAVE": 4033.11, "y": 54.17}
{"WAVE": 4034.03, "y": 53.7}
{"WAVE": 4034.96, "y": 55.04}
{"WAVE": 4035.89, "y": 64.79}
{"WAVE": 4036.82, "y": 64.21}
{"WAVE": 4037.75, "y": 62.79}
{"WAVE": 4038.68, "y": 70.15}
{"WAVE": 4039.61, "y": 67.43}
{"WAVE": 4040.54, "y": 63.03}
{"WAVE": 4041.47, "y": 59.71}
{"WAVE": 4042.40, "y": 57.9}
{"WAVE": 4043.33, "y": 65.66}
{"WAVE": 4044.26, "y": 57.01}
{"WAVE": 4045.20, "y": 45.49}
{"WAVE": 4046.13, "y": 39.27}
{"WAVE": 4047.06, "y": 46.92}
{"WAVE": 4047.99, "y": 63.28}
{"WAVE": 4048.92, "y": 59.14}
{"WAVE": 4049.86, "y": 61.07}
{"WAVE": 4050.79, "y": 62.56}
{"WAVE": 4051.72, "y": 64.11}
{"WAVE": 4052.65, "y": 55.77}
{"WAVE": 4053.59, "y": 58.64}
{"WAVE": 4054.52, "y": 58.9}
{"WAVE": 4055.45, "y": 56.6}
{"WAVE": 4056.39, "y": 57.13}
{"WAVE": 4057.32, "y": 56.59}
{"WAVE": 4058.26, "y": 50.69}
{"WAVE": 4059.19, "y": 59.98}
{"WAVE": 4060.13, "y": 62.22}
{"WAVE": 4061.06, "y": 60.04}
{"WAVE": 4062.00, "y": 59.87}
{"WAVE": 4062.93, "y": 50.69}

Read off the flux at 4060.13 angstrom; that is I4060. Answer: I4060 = 62.22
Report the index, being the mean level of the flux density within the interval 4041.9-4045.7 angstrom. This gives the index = 56.3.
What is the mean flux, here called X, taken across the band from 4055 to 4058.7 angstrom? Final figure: 55.2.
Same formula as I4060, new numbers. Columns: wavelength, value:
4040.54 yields 63.03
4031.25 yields 50.41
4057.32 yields 56.59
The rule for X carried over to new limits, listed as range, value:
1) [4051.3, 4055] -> 59.3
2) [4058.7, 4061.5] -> 60.7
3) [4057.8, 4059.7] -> 55.5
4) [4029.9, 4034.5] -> 54.7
